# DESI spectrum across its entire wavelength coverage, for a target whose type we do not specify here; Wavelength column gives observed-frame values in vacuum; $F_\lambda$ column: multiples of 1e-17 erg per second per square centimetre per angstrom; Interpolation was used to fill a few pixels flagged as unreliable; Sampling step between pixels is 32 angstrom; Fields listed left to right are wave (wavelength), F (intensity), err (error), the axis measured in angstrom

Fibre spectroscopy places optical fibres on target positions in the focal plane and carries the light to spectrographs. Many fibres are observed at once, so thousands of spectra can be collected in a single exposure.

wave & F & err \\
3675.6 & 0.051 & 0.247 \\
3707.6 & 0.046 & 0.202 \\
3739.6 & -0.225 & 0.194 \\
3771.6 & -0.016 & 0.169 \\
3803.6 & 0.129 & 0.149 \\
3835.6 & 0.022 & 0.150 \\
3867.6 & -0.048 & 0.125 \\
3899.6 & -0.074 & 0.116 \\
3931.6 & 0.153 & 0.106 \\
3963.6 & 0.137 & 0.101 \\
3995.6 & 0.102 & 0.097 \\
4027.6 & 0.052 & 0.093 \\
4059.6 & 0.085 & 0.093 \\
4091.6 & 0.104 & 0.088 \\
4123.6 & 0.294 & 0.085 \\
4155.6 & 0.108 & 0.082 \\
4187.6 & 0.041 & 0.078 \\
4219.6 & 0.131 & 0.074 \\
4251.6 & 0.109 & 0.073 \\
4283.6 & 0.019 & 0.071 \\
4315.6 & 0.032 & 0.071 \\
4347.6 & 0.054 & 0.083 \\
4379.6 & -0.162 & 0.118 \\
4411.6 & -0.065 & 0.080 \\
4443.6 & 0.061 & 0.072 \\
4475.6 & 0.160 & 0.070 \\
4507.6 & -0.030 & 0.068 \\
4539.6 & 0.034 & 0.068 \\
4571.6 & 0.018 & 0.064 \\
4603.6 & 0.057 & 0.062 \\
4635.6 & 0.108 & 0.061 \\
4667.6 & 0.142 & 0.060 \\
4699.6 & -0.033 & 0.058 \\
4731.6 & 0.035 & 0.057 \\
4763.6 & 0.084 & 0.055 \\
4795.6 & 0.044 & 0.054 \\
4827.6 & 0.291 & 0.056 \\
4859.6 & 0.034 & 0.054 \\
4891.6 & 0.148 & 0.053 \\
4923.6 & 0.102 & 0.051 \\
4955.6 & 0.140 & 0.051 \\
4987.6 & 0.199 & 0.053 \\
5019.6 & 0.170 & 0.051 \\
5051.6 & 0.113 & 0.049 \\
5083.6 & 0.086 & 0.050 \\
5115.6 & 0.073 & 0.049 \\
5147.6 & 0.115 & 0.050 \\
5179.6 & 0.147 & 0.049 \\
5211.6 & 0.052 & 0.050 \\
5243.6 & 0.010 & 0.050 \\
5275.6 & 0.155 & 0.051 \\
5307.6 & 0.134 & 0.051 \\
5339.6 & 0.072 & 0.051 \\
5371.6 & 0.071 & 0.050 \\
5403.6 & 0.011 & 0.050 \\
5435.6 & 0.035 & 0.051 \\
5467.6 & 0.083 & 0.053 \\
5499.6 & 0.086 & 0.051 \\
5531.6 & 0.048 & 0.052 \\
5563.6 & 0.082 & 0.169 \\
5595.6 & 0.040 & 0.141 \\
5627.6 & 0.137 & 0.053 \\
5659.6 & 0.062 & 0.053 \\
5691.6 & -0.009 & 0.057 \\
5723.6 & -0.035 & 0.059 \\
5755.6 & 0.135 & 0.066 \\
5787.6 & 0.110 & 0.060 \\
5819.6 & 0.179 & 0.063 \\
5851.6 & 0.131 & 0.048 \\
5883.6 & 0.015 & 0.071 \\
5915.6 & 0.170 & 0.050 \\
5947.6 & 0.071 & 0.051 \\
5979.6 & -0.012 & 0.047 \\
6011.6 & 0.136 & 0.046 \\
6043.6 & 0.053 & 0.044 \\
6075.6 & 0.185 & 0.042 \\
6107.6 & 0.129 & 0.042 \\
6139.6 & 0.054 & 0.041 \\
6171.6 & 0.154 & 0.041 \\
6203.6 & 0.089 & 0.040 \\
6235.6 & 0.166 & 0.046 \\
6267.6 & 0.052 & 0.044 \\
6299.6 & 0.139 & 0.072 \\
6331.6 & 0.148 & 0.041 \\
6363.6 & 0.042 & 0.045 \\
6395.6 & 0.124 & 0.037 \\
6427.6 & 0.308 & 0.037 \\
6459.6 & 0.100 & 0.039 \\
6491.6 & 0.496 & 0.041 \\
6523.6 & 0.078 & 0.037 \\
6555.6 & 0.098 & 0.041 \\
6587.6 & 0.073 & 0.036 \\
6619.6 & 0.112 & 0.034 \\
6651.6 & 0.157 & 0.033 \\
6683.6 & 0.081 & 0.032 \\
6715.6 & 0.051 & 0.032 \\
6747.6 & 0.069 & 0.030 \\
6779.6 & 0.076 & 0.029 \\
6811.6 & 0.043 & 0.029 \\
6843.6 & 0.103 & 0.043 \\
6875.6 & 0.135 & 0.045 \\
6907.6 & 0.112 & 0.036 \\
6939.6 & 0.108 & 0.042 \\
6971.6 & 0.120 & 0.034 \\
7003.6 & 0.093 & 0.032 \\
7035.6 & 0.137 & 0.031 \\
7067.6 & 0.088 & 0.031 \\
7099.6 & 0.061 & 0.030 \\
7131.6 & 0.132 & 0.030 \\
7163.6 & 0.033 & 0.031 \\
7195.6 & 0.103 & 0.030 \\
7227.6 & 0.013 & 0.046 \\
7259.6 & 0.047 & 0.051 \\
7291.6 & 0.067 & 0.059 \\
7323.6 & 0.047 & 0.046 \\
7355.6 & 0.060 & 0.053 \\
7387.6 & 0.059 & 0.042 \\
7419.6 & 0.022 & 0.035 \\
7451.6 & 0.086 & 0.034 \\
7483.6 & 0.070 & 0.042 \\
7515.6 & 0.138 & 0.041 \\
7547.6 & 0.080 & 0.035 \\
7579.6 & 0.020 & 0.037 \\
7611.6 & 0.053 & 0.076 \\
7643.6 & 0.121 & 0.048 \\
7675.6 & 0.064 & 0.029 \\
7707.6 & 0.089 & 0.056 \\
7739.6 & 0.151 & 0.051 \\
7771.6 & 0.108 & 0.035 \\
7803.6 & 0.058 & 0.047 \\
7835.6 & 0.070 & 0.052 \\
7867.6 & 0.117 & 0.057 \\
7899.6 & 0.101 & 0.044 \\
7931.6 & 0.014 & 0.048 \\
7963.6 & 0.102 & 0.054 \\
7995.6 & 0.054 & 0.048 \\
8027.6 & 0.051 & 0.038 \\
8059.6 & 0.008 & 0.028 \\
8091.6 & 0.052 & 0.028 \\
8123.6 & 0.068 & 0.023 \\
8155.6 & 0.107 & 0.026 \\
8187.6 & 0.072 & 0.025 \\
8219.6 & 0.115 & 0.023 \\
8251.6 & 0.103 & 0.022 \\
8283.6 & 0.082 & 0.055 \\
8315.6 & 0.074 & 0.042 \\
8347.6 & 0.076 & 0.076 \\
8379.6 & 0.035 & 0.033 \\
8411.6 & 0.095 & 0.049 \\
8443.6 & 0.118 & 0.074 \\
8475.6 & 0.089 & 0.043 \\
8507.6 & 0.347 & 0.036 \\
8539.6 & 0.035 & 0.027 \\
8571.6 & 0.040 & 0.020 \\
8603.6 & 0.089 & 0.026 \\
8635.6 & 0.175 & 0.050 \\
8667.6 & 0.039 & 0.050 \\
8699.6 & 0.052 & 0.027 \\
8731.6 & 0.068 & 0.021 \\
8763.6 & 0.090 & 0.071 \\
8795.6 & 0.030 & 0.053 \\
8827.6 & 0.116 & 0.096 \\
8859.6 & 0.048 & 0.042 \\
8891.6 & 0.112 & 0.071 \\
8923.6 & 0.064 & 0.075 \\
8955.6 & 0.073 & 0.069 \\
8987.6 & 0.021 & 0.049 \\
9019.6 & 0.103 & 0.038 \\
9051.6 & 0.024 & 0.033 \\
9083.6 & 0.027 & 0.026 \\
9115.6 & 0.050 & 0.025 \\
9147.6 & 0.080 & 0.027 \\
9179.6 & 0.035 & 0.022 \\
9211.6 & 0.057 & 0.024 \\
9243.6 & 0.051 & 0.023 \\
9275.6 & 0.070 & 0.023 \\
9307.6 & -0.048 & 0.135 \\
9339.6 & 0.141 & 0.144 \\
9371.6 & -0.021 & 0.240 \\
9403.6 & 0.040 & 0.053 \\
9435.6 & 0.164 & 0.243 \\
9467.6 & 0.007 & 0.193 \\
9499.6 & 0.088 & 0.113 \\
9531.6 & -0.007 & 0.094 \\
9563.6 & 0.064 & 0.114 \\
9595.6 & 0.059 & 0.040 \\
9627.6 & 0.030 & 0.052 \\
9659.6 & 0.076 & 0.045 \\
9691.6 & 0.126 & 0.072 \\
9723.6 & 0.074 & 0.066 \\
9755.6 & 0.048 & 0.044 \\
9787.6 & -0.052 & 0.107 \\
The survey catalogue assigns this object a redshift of 0.30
